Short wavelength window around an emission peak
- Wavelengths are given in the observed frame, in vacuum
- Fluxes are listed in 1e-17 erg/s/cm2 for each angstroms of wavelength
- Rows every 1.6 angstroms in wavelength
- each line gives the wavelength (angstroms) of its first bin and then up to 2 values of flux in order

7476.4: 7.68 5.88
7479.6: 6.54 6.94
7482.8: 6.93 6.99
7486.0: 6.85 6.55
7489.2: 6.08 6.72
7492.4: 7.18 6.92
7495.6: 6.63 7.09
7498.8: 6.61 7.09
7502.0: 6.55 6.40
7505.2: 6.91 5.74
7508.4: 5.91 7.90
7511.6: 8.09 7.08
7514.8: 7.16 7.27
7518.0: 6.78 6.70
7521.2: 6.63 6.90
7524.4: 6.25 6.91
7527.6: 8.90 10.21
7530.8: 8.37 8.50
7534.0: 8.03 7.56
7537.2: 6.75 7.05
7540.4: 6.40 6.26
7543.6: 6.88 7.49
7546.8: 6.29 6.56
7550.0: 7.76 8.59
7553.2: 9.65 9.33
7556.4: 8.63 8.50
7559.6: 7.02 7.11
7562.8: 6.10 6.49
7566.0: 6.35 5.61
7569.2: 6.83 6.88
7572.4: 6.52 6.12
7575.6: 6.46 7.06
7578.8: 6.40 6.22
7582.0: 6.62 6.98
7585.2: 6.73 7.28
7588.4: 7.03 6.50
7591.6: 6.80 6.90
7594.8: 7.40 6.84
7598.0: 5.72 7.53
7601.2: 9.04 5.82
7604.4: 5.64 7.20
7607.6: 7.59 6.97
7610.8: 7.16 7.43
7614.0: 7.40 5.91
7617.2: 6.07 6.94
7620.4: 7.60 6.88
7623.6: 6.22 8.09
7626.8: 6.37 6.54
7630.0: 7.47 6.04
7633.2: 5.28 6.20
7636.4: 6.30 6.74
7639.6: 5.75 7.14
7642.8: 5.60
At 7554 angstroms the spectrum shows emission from [N II]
